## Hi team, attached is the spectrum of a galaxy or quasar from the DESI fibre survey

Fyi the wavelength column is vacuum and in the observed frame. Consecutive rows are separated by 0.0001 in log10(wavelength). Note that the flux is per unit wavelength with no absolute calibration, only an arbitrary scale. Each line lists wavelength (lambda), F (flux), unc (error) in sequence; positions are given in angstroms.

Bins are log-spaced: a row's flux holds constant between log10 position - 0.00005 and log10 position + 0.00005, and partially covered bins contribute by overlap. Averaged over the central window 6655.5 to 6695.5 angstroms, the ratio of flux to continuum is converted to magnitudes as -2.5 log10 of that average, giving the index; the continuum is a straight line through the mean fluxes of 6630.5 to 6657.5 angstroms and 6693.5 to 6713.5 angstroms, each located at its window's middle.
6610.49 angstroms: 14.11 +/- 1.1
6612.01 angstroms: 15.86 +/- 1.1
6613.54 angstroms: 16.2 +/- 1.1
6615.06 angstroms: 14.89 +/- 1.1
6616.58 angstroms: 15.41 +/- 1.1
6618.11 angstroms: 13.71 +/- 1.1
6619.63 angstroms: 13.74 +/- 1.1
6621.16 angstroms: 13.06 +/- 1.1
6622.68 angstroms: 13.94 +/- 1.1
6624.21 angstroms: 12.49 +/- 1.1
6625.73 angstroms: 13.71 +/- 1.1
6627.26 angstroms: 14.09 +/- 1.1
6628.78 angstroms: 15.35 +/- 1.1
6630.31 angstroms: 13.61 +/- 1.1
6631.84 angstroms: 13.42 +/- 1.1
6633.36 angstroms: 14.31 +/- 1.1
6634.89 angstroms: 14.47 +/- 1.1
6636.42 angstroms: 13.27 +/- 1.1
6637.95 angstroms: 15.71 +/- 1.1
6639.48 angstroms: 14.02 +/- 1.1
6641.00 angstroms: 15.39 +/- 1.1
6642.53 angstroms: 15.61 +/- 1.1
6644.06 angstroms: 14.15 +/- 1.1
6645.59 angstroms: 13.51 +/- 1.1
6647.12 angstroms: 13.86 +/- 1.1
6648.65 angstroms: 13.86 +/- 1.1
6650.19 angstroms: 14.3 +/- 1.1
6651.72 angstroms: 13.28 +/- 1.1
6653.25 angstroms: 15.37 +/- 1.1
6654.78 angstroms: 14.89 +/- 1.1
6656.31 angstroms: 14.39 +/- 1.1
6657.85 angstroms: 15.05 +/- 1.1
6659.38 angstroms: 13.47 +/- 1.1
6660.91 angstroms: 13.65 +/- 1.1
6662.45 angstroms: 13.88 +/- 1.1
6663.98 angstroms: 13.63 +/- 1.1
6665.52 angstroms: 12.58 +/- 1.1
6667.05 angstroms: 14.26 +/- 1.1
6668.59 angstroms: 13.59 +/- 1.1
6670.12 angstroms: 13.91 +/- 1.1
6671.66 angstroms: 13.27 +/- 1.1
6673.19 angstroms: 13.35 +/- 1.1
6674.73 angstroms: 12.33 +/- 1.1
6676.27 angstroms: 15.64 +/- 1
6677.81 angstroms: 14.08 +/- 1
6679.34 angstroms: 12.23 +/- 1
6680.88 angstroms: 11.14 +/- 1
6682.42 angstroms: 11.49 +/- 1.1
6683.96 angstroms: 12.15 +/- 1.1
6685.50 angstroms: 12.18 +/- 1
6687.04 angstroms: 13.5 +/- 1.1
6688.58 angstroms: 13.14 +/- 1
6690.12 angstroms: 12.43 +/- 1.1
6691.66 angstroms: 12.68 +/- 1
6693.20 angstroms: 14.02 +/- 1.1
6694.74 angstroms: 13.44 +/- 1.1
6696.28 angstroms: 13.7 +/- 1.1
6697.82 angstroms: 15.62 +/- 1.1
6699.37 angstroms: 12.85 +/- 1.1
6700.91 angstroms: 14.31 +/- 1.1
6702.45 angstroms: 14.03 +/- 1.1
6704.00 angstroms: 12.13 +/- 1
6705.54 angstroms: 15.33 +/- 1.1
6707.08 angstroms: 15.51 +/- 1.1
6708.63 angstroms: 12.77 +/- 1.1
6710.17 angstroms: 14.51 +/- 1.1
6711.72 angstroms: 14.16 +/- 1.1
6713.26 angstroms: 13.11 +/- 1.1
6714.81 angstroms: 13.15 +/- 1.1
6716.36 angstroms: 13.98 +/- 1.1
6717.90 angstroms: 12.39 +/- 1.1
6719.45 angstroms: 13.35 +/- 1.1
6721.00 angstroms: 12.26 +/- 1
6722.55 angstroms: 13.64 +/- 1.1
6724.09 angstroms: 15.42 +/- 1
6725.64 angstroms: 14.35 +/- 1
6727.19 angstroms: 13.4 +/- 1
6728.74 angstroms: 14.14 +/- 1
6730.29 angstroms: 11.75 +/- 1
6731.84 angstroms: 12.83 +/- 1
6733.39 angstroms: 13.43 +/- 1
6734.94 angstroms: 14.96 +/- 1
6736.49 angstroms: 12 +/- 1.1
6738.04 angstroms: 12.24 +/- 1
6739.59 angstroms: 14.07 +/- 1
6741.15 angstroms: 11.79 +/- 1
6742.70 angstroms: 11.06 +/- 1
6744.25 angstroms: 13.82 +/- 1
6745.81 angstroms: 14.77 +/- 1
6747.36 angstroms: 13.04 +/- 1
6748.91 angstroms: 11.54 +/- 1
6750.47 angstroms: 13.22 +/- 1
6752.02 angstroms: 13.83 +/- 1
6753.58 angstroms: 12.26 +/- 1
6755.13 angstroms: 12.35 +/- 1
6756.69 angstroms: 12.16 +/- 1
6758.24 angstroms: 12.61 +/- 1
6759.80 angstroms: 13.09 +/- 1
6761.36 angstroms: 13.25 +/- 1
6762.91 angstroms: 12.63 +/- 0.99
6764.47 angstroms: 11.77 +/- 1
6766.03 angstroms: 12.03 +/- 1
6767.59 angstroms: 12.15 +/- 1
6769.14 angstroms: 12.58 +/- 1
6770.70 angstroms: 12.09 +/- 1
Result 0.07 mag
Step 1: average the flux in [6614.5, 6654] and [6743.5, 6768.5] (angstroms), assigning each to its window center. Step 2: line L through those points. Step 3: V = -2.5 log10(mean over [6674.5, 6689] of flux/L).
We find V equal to 0.07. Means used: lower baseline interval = 14.2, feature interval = 12.8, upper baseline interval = 12.8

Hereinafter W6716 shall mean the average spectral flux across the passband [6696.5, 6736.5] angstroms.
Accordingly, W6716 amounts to 13.7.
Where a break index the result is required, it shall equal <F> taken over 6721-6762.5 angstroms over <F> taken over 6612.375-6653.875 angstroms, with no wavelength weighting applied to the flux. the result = 0.9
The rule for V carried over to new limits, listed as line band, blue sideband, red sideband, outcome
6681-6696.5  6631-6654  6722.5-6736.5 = 0.097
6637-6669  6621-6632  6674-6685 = -0.077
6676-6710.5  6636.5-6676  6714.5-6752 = 0.021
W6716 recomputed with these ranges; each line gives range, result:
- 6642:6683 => 13.7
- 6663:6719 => 13.4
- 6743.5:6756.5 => 13.1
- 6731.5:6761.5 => 12.9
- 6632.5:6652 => 14.3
